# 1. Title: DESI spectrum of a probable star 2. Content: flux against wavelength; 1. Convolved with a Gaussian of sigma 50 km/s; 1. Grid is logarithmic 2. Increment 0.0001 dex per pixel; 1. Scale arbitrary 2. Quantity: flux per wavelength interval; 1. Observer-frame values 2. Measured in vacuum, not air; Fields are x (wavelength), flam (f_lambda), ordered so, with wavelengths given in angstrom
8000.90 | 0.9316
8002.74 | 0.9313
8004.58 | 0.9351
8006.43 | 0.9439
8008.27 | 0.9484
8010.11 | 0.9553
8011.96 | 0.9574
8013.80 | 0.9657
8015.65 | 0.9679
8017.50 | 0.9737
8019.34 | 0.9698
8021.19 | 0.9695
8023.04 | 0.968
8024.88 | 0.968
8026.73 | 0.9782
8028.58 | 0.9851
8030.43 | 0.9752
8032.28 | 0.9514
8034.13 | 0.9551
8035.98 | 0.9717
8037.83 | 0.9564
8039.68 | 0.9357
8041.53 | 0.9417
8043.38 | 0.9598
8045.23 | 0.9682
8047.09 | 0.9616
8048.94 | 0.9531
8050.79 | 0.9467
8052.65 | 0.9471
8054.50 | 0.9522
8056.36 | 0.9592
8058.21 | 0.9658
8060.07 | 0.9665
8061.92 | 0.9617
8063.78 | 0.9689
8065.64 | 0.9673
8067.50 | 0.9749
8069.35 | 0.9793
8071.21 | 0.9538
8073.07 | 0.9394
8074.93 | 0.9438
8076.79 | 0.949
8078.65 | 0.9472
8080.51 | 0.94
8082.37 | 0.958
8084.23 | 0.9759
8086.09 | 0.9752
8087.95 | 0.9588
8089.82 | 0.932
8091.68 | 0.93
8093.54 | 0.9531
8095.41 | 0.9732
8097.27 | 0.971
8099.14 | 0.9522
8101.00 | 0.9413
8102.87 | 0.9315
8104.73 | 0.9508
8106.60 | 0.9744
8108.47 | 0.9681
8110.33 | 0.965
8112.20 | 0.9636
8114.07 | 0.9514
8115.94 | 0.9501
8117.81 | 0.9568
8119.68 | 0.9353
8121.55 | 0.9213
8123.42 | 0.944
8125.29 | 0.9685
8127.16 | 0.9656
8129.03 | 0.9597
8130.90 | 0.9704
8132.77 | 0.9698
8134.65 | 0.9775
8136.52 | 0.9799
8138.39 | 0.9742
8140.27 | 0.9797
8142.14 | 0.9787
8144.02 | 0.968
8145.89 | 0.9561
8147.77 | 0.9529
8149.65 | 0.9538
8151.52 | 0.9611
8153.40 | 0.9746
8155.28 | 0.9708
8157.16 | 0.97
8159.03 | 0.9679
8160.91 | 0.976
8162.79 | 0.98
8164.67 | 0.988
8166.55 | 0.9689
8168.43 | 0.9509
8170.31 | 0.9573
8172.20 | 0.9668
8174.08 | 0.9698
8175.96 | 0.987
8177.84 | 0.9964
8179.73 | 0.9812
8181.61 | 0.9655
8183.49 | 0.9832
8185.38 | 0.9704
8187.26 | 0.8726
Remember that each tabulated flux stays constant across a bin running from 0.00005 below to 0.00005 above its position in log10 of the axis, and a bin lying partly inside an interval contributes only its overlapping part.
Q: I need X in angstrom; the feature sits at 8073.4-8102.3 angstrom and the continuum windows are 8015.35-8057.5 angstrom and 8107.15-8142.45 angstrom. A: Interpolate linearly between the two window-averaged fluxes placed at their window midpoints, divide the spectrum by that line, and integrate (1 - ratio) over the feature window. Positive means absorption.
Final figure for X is 0.3 angstrom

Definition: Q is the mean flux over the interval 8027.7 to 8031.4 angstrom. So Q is 0.979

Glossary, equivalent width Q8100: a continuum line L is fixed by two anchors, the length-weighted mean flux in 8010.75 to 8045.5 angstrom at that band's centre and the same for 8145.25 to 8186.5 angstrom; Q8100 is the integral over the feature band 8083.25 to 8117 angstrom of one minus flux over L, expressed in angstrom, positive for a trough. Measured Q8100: 0.4 angstrom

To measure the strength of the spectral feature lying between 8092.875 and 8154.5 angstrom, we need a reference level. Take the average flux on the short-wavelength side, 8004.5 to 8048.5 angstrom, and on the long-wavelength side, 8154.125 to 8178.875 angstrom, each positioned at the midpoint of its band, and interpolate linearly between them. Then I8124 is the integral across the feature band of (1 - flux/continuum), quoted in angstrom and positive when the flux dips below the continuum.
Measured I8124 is 0.6 angstrom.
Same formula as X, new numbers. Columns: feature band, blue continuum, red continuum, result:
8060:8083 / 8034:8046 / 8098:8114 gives -0.04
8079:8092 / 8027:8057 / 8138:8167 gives 0.12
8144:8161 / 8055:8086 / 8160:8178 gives 0.11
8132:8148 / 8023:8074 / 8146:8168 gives -0.07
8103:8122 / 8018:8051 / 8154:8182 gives 0.30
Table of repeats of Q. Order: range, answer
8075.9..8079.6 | 0.948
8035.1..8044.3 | 0.953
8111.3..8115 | 0.957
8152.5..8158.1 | 0.972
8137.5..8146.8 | 0.971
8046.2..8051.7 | 0.955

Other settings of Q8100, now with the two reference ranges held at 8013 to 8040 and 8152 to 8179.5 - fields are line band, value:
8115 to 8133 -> 0.3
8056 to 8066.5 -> 0.0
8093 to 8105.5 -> 0.2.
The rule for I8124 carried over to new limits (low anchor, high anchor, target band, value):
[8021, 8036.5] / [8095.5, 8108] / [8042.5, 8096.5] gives 0.2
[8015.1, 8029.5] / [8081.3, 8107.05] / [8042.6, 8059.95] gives 0.1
